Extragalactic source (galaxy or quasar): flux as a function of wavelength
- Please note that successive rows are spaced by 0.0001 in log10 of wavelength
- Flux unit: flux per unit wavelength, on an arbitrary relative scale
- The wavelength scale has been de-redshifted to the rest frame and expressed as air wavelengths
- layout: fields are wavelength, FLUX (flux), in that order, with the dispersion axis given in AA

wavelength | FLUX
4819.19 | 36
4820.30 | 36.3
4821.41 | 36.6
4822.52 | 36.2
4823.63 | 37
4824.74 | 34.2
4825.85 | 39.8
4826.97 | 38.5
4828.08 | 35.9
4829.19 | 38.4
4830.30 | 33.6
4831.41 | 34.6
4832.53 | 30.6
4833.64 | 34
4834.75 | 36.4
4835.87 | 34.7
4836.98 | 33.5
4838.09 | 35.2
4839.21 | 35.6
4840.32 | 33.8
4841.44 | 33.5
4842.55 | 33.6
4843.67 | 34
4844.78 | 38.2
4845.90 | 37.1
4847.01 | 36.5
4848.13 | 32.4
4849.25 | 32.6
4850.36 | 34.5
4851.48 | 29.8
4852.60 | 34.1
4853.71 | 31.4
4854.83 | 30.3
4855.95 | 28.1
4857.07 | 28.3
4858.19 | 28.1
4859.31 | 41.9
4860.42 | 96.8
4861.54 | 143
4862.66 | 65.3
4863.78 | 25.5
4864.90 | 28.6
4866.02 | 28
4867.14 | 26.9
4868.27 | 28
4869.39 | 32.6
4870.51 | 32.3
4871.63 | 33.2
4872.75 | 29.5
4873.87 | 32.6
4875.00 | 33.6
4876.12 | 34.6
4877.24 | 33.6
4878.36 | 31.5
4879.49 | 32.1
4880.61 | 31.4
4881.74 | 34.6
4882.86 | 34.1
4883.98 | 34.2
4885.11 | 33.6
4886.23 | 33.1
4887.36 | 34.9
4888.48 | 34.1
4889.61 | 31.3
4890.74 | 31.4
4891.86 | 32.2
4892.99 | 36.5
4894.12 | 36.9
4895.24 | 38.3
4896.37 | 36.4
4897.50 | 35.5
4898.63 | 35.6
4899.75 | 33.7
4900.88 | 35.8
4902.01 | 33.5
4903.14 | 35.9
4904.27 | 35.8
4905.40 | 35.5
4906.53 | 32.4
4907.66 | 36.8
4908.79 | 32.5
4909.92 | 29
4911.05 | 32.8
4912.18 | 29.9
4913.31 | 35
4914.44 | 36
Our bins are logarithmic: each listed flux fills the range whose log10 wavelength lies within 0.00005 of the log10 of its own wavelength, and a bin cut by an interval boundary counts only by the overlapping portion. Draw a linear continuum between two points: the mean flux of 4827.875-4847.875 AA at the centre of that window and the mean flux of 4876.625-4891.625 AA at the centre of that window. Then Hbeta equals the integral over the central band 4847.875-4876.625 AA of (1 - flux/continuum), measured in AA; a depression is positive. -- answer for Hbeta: -4.6 AA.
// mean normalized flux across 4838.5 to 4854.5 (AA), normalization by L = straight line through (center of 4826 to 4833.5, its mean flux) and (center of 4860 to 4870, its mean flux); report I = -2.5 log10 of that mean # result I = 0.257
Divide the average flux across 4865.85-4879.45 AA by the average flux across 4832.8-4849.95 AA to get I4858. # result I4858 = 0.91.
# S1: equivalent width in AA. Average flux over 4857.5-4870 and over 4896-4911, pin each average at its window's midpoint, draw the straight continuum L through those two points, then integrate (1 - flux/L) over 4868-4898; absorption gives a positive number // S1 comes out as 5.91 AA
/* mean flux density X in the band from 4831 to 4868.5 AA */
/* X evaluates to 38.8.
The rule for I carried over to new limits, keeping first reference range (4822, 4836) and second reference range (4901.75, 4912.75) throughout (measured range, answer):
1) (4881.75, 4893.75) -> 0.01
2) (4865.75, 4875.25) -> 0.13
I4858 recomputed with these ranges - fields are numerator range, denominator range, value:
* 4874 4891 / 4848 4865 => 0.74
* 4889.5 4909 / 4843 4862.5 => 0.80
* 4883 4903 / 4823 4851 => 0.98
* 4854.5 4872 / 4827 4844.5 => 1.26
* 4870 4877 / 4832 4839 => 0.96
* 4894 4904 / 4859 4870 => 0.69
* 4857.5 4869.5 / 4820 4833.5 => 1.39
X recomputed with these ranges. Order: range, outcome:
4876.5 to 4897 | 33.9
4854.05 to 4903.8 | 37.4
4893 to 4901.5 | 36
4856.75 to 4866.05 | 56.1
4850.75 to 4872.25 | 41.6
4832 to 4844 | 34.1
